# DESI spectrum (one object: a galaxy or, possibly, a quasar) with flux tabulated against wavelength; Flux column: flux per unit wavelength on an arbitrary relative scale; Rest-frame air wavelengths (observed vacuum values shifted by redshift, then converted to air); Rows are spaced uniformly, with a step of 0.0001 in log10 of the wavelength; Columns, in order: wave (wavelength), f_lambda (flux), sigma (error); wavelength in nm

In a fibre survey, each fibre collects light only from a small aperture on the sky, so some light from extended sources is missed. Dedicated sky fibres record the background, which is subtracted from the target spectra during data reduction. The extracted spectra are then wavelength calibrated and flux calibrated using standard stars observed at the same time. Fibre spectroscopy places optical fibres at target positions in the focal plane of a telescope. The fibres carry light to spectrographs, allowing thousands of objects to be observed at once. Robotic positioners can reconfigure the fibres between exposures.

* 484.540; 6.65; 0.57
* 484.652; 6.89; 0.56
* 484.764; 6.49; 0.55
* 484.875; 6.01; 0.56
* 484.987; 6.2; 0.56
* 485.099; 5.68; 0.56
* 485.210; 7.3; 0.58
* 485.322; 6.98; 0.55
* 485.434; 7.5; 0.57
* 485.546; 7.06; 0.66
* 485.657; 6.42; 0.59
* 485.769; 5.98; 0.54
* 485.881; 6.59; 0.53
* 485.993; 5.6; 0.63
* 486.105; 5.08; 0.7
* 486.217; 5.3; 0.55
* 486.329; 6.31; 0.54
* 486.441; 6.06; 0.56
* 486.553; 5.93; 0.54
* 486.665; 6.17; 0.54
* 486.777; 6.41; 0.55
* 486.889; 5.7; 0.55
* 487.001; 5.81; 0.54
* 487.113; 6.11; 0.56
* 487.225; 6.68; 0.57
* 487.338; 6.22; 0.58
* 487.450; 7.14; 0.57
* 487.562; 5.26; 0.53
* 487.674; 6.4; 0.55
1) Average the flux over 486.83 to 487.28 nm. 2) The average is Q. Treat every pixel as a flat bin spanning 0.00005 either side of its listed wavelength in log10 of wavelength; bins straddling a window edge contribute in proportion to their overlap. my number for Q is 6.08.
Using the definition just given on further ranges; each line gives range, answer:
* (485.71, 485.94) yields 6.27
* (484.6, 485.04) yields 6.39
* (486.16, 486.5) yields 5.89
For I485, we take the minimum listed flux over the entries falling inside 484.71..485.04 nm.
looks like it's 6.01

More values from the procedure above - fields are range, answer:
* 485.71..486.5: 5.08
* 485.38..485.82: 5.98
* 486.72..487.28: 5.7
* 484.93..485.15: 5.68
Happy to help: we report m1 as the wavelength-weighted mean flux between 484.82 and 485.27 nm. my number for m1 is 6.3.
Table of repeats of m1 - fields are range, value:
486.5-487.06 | 6.01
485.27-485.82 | 6.8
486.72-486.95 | 6.06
